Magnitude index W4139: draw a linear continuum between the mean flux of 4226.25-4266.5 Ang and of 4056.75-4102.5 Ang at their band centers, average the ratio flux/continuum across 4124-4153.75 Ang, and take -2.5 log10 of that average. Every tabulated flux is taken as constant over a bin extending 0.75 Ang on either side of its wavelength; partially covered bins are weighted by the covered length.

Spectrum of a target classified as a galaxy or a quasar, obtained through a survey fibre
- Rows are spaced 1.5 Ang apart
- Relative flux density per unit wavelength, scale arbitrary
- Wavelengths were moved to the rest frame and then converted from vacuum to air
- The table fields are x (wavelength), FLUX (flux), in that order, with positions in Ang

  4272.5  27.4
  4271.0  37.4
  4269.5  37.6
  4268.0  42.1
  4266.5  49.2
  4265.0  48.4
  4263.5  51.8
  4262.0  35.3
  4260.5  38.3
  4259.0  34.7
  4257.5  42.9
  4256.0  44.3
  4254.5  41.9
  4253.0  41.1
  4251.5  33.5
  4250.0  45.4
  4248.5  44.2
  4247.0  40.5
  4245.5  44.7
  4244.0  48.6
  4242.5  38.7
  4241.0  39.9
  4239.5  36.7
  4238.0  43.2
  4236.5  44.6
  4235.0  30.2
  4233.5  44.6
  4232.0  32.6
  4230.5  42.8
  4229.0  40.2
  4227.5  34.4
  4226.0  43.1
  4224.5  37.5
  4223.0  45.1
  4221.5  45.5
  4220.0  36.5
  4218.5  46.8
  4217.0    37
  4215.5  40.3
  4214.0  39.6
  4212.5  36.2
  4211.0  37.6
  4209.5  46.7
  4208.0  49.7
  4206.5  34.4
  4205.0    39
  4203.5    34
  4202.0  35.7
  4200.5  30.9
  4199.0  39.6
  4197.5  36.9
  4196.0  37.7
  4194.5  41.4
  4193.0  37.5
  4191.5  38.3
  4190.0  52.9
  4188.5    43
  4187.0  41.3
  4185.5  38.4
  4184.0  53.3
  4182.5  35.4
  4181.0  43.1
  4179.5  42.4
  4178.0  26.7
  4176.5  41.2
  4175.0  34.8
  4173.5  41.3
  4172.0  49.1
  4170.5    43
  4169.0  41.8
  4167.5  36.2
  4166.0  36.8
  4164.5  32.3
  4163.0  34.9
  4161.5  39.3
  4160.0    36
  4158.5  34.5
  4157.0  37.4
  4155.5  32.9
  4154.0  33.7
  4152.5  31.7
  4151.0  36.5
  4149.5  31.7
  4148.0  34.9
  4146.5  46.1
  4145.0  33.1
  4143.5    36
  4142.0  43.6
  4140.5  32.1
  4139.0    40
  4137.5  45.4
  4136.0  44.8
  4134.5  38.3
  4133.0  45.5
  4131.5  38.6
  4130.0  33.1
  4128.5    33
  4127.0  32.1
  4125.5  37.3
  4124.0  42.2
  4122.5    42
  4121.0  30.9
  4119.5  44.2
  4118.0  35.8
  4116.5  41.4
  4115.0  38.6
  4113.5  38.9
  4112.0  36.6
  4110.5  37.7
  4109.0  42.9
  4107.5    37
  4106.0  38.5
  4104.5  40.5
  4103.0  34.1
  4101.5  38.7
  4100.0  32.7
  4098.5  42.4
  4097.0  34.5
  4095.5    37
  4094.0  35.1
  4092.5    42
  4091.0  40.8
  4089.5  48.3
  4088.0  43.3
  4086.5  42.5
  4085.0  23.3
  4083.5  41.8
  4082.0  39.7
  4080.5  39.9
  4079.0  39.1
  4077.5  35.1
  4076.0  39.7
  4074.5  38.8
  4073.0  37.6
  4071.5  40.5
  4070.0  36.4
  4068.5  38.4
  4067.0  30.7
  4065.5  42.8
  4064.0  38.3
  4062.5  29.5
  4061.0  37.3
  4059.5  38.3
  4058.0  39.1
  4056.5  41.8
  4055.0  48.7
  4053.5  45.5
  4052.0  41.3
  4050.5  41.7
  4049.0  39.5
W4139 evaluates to 0.04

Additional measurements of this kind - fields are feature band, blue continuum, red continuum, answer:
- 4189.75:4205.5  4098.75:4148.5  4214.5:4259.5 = 0.052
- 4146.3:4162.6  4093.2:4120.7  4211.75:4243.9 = 0.096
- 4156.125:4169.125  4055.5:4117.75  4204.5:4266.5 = 0.098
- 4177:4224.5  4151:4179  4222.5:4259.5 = -0.039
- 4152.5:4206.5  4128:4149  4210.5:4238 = 0.023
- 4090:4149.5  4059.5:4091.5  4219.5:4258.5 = 0.016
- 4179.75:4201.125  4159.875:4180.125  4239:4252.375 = -0.045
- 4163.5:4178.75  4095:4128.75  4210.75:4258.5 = 0.026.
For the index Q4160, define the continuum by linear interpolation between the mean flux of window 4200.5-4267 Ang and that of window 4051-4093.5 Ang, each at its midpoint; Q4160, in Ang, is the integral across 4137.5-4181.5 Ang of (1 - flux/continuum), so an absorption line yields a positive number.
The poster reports 2.9 Ang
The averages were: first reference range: 39.3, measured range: 37.5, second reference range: 40.7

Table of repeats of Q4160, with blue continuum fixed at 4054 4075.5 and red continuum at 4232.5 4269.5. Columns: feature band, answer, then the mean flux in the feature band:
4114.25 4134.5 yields 0.8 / 38.1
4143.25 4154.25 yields 1.2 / 35.5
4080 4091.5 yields -0.3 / 39.9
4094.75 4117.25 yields 0.7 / 38.1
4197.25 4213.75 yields 1.1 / 38.3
